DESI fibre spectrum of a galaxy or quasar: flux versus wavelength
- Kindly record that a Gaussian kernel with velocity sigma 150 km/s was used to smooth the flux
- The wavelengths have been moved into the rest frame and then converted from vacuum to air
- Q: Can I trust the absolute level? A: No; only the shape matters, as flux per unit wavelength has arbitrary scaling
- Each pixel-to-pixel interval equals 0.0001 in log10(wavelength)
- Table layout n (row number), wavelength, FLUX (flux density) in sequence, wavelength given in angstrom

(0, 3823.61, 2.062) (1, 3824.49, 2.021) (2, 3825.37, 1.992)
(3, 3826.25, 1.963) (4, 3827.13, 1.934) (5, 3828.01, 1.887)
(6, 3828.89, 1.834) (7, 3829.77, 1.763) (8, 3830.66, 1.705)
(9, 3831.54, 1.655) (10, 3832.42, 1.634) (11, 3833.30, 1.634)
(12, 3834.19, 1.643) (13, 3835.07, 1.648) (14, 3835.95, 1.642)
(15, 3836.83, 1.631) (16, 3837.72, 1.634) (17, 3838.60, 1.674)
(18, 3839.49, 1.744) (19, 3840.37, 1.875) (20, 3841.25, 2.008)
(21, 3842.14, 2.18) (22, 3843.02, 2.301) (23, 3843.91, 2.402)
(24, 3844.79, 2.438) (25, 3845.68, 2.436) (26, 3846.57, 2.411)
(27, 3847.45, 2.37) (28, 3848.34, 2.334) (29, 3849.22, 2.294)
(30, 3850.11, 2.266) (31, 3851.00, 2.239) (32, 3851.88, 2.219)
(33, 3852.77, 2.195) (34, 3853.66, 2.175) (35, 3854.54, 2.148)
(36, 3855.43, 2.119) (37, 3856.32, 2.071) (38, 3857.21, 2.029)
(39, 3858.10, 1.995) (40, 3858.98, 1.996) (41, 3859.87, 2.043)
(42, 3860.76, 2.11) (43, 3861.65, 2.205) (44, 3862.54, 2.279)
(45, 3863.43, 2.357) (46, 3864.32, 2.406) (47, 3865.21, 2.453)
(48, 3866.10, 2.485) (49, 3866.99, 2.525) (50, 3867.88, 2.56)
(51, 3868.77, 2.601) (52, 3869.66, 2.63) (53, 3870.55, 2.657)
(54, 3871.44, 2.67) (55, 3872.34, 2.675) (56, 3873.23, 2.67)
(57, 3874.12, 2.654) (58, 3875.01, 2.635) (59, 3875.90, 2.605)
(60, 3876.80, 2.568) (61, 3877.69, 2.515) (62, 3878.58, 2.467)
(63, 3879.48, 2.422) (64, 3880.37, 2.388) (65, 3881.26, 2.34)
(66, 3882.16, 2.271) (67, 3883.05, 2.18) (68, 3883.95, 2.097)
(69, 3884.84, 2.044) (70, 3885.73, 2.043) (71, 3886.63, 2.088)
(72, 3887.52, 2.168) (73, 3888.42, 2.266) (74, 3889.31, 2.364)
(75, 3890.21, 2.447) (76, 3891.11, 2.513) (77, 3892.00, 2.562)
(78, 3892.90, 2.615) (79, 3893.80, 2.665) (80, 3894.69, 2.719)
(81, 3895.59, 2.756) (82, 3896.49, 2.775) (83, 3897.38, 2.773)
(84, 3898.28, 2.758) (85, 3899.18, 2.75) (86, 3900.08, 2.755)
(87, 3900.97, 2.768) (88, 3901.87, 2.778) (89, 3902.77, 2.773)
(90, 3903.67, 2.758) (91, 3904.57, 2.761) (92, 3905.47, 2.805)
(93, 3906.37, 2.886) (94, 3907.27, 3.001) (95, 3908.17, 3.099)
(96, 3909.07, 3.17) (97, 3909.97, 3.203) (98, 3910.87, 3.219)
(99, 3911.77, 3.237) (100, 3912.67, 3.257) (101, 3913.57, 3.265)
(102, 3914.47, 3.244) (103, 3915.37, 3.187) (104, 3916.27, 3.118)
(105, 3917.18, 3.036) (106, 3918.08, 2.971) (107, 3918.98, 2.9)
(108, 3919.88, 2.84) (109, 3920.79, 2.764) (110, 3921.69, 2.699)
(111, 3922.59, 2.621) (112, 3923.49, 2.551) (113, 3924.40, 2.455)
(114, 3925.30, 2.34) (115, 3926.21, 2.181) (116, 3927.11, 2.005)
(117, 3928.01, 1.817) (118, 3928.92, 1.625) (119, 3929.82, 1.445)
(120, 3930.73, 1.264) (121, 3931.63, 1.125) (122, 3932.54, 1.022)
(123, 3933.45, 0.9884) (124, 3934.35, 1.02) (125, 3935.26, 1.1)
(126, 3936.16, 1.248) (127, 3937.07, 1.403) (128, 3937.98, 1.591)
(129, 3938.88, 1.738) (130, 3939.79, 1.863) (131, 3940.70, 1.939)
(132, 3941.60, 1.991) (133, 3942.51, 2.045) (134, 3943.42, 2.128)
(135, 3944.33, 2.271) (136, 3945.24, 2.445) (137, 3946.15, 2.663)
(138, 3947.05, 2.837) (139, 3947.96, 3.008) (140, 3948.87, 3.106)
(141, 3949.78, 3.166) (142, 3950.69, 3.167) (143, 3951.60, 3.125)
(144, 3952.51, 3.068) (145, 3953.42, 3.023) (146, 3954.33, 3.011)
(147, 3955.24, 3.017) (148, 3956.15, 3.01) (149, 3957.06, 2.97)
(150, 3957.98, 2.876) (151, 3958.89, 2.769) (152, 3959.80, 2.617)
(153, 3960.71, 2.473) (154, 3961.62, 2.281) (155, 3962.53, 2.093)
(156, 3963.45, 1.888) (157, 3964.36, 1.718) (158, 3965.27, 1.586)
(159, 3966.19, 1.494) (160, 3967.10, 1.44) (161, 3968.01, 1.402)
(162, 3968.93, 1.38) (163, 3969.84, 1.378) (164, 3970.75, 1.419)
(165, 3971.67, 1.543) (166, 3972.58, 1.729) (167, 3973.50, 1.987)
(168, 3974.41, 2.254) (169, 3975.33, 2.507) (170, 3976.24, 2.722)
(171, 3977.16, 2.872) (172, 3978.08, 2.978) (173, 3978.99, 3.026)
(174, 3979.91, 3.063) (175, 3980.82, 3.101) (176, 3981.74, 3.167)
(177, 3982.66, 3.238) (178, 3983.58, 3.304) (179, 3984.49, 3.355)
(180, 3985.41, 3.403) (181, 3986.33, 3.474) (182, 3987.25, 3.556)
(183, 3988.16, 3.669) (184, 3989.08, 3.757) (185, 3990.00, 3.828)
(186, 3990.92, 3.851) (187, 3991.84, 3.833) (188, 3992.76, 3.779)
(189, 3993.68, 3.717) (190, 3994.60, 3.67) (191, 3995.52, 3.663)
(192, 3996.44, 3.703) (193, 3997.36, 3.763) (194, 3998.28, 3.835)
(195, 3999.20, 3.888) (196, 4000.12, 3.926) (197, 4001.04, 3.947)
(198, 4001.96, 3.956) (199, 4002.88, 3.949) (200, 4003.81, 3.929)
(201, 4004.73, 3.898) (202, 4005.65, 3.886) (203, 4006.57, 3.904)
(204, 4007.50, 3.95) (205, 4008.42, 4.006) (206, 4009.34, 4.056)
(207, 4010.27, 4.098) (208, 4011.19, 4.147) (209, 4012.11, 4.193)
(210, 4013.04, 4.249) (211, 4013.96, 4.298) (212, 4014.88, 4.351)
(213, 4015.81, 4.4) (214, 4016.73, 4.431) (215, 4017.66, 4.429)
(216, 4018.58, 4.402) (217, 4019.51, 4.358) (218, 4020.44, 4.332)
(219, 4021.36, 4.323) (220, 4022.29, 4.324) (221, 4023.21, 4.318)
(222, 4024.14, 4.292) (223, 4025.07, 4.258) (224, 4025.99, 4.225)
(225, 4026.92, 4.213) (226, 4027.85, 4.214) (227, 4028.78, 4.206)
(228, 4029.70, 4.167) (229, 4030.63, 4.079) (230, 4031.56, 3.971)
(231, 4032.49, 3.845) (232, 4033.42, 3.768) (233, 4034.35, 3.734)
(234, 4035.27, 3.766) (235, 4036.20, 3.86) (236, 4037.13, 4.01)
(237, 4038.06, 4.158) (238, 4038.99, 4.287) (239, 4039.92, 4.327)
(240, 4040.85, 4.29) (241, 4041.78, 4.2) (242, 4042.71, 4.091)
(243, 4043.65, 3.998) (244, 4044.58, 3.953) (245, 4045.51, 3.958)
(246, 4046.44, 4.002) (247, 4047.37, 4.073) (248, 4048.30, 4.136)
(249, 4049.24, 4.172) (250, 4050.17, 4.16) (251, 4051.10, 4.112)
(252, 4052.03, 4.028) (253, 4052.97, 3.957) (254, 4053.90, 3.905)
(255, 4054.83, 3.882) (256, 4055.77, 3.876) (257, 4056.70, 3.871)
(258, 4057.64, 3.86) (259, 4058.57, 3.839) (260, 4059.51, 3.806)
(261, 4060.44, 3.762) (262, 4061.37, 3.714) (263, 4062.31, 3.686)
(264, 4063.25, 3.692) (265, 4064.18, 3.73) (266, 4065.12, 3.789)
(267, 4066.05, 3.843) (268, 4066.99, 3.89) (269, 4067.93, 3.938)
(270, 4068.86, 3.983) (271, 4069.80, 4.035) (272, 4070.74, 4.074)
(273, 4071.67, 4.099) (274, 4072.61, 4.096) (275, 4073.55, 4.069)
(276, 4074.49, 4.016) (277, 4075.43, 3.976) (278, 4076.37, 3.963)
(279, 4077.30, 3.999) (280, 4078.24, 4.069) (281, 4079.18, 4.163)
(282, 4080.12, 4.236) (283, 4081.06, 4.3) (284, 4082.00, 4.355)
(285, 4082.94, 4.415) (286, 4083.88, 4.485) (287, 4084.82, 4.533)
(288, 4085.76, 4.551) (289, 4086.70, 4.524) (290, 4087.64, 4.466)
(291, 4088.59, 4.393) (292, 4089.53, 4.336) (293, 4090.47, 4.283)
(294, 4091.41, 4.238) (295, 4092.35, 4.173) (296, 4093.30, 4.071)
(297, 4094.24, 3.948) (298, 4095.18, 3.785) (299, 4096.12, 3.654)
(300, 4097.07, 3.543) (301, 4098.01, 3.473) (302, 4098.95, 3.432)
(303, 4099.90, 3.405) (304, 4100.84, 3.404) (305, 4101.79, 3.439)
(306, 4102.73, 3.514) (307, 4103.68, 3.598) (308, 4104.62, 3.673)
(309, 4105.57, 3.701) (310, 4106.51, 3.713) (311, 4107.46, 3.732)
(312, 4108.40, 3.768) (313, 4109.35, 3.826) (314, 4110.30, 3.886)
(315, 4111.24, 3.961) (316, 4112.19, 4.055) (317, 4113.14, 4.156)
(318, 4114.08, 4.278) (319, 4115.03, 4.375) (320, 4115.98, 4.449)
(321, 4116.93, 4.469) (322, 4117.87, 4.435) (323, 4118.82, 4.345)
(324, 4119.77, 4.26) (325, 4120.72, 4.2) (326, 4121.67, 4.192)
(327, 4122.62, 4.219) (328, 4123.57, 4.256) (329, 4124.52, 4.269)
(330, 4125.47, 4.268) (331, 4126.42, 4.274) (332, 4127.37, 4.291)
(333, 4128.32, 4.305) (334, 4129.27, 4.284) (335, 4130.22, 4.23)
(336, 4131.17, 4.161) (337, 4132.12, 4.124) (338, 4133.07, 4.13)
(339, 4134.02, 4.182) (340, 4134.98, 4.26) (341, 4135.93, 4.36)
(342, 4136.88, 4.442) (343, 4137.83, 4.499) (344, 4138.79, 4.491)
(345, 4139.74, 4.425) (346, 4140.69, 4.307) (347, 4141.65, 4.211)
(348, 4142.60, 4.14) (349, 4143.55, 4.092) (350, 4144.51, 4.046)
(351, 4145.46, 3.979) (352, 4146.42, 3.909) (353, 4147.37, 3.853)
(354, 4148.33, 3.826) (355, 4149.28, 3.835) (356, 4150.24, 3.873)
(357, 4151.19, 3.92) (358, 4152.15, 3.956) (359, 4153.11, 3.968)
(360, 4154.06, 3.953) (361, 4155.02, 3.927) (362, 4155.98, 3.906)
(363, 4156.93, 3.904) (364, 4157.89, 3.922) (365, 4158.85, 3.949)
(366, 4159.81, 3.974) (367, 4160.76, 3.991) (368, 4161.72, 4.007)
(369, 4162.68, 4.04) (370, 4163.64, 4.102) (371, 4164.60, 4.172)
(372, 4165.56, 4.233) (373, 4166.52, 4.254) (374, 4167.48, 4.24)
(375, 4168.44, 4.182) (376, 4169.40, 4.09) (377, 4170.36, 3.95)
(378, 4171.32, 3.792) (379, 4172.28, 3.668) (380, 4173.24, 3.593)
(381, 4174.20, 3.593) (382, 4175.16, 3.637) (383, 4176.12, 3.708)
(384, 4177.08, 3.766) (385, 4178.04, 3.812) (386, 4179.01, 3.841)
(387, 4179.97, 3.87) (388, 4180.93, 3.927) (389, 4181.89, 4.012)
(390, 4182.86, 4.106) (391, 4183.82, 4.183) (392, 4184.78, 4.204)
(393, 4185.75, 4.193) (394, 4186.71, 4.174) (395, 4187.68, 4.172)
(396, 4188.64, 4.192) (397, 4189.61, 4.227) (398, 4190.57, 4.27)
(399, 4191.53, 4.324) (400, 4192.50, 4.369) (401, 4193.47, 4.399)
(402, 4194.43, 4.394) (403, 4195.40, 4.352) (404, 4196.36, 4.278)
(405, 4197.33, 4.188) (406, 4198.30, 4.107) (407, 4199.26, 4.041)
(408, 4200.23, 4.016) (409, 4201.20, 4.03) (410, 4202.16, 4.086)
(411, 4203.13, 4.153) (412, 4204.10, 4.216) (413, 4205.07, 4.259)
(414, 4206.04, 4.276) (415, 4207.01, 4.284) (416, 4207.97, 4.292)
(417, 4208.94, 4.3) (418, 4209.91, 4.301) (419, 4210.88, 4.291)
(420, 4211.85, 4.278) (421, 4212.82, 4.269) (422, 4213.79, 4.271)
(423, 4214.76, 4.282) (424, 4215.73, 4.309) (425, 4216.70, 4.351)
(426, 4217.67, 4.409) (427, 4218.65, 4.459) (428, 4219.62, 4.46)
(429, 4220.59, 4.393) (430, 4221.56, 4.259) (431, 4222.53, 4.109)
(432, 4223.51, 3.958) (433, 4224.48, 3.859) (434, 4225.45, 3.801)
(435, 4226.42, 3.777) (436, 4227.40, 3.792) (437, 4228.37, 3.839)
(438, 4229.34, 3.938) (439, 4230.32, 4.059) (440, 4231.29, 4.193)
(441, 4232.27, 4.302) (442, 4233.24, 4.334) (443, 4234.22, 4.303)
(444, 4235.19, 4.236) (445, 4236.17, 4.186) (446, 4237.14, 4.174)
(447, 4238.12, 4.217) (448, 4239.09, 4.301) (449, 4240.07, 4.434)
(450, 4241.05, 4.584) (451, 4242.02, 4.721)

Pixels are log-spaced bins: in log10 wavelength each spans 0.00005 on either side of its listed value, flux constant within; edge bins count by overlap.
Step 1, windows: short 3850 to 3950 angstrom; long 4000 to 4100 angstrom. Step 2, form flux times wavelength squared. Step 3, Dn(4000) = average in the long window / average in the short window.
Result 1.82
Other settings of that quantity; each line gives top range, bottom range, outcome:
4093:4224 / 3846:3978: 1.94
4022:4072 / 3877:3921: 1.59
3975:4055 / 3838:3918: 1.67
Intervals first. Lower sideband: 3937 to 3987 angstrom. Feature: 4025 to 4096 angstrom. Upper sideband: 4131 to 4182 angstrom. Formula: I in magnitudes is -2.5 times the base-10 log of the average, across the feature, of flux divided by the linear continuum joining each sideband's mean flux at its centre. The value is -0.24 mag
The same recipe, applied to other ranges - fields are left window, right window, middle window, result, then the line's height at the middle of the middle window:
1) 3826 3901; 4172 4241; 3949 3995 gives 0.04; 2.86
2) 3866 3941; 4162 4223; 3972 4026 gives -0.23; 3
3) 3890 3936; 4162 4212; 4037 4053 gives -0.24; 3.29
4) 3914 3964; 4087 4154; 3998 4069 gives -0.25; 3.24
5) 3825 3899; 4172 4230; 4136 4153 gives -0.08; 3.81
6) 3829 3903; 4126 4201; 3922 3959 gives 0.23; 2.74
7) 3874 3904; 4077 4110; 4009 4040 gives -0.20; 3.48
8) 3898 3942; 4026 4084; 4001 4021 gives -0.19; 3.49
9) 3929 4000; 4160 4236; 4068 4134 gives -0.18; 3.47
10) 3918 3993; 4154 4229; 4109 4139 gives -0.17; 3.62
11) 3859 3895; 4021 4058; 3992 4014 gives -0.06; 3.7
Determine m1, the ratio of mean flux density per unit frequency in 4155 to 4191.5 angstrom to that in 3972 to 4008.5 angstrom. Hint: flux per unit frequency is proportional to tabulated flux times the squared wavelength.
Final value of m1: 1.27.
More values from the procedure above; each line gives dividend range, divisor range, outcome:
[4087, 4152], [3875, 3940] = 1.87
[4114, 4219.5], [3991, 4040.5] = 1.10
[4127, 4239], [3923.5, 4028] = 1.53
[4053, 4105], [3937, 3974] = 1.86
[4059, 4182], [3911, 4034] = 1.43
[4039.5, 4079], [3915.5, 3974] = 1.92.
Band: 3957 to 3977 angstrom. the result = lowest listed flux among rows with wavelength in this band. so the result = 1.378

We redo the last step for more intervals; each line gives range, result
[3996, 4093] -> 3.686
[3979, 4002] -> 3.063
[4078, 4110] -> 3.404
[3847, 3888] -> 1.995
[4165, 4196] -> 3.593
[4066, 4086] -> 3.843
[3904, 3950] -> 0.9884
